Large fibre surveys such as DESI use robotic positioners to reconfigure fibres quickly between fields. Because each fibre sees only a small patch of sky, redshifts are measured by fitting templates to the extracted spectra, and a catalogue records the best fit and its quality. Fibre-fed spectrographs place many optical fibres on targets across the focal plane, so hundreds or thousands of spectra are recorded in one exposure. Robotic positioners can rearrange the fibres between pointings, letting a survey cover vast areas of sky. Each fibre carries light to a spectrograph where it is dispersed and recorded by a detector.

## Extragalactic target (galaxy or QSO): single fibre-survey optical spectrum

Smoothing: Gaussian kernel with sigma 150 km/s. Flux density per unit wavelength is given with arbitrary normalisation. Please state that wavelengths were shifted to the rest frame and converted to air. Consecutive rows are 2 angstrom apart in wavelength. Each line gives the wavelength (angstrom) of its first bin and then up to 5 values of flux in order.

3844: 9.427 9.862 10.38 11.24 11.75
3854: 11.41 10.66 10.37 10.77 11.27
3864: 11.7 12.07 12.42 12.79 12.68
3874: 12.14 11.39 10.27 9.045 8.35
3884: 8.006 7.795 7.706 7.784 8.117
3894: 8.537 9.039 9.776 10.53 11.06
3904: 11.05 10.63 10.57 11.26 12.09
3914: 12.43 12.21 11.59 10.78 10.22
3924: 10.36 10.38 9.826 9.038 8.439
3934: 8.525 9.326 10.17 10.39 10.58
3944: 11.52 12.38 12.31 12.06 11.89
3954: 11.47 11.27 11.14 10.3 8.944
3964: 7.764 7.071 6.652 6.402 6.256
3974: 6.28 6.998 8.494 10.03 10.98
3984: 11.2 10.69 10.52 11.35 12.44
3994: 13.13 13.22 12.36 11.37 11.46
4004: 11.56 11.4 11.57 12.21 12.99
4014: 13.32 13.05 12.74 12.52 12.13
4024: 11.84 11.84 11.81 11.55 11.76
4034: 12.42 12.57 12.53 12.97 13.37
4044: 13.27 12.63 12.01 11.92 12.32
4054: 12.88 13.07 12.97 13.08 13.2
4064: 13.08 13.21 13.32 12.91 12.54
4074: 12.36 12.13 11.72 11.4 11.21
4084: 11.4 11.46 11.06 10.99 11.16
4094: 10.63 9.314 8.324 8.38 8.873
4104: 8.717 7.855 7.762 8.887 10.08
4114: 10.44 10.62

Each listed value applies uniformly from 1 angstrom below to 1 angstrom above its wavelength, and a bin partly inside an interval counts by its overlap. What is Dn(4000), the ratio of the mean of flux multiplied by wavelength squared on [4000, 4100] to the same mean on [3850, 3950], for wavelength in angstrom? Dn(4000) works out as 1.2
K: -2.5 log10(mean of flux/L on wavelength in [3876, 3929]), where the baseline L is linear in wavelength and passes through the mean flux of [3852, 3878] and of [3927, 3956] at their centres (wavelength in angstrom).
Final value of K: 0.11 mag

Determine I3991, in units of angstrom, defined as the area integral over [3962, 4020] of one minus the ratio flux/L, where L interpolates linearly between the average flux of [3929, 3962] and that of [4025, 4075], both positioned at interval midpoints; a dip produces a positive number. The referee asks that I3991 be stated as 5.31 angstrom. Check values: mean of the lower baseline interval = 10.6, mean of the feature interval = 10.5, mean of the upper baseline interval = 12.6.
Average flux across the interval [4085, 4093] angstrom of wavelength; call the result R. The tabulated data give 11.2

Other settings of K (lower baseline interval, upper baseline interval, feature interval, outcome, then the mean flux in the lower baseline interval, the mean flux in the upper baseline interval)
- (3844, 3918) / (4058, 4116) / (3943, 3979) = 0.139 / 10.5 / 10.9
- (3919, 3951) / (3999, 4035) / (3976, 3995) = 0.066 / 10.4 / 12.1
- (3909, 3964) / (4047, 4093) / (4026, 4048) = -0.051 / 10.7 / 12.2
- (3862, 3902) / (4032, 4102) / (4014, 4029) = -0.079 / 10.1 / 11.9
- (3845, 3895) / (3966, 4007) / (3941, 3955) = -0.158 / 10.3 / 10.1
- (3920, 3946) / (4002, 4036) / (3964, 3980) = 0.471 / 10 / 12.2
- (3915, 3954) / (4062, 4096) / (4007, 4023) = -0.112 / 10.7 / 11.9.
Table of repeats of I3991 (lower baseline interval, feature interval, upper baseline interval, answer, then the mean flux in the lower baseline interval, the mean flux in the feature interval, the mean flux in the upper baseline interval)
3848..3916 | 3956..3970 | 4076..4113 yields 2.3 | 10.5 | 8.67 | 10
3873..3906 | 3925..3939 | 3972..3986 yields -0.3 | 9.45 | 9.39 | 8.92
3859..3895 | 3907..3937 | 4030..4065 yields 0.9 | 10.2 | 10.5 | 12.7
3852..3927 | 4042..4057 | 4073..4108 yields -3.3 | 10.5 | 12.6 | 10.3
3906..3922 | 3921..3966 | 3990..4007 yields 5.2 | 11.4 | 10.3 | 12.1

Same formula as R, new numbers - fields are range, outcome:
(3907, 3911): 10.9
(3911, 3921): 11.8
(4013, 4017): 13.2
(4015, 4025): 12.5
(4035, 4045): 12.9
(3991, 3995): 12.8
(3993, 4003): 12.3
